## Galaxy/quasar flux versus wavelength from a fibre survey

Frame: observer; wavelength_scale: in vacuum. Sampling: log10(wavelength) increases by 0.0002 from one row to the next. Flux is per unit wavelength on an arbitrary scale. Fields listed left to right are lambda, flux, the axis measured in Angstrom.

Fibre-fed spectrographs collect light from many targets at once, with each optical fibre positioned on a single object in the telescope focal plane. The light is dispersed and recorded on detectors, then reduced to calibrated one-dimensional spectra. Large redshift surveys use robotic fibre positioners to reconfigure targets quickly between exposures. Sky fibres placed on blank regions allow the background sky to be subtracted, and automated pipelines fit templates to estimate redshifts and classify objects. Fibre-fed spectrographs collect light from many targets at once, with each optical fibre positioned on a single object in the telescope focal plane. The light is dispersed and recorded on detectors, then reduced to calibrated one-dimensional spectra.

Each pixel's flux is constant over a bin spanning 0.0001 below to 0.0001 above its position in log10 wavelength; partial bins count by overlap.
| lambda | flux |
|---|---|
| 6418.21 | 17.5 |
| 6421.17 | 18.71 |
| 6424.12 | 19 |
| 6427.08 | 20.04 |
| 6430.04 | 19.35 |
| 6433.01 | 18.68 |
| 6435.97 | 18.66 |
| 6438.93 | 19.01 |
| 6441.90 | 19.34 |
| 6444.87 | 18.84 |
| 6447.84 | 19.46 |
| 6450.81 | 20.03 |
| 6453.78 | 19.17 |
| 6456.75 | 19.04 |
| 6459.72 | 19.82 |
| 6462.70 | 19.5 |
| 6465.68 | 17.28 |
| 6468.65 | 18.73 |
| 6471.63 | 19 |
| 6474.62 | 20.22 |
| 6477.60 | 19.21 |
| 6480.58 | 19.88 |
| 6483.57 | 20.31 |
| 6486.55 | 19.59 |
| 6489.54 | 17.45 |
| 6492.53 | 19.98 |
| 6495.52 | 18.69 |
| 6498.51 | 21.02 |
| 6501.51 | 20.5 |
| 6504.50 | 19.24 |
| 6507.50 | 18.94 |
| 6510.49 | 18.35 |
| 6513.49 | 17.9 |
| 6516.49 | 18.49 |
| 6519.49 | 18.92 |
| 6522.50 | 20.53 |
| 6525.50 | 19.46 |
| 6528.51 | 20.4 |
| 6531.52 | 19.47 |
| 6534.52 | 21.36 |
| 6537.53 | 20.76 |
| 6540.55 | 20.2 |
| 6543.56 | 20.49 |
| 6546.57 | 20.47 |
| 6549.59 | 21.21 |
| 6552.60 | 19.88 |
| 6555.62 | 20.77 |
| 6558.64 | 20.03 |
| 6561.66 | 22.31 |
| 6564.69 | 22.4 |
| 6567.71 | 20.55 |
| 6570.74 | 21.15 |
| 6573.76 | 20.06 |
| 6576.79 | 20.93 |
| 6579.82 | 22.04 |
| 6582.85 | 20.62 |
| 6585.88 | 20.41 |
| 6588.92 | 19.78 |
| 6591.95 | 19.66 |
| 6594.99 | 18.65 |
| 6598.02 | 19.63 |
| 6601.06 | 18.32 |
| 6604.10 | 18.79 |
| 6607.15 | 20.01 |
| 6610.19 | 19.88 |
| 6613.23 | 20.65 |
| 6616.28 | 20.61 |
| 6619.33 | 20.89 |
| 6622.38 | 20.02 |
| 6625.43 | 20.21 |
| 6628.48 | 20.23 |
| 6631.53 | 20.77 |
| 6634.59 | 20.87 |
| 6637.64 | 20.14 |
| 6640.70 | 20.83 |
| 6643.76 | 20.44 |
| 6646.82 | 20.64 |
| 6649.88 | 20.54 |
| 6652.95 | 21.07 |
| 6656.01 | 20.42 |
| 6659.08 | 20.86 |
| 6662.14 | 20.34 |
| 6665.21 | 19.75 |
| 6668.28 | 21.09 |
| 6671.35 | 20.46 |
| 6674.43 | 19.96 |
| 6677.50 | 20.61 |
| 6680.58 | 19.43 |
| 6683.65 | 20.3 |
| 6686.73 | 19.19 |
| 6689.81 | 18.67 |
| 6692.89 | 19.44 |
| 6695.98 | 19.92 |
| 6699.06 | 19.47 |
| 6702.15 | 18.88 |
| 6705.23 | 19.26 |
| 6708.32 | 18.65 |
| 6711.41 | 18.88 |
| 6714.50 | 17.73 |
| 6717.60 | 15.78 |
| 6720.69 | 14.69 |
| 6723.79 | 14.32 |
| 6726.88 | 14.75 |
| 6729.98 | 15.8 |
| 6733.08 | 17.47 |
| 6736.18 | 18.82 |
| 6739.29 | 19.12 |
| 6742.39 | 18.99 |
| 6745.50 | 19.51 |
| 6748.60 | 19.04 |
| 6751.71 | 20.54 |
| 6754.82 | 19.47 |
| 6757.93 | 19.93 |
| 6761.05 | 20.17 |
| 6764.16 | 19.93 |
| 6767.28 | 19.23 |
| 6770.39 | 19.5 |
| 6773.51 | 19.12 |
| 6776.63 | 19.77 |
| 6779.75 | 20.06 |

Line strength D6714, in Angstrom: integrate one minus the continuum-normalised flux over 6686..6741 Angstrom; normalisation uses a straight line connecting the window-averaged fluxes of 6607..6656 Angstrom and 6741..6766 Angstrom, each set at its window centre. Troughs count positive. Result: 5.9 Angstrom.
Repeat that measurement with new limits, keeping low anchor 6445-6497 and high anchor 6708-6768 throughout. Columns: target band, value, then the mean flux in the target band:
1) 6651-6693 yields -4.0 Angstrom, 20.1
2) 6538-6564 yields -2.5 Angstrom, 20.7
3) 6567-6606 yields -2.6 Angstrom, 20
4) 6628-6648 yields -2.2 Angstrom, 20.6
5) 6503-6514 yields 0.2 Angstrom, 18.7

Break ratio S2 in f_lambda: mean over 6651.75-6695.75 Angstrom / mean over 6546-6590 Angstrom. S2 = 0.96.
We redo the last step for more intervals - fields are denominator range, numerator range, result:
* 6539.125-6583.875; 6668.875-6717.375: 0.93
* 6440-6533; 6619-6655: 1.06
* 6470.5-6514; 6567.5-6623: 1.04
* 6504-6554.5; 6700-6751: 0.89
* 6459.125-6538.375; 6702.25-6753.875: 0.91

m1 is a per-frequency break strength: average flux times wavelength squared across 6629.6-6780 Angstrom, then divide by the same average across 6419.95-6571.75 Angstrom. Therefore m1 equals 1.04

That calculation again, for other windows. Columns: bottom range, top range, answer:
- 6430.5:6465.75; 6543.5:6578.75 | 1.13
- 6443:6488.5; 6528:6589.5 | 1.10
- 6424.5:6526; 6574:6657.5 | 1.10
